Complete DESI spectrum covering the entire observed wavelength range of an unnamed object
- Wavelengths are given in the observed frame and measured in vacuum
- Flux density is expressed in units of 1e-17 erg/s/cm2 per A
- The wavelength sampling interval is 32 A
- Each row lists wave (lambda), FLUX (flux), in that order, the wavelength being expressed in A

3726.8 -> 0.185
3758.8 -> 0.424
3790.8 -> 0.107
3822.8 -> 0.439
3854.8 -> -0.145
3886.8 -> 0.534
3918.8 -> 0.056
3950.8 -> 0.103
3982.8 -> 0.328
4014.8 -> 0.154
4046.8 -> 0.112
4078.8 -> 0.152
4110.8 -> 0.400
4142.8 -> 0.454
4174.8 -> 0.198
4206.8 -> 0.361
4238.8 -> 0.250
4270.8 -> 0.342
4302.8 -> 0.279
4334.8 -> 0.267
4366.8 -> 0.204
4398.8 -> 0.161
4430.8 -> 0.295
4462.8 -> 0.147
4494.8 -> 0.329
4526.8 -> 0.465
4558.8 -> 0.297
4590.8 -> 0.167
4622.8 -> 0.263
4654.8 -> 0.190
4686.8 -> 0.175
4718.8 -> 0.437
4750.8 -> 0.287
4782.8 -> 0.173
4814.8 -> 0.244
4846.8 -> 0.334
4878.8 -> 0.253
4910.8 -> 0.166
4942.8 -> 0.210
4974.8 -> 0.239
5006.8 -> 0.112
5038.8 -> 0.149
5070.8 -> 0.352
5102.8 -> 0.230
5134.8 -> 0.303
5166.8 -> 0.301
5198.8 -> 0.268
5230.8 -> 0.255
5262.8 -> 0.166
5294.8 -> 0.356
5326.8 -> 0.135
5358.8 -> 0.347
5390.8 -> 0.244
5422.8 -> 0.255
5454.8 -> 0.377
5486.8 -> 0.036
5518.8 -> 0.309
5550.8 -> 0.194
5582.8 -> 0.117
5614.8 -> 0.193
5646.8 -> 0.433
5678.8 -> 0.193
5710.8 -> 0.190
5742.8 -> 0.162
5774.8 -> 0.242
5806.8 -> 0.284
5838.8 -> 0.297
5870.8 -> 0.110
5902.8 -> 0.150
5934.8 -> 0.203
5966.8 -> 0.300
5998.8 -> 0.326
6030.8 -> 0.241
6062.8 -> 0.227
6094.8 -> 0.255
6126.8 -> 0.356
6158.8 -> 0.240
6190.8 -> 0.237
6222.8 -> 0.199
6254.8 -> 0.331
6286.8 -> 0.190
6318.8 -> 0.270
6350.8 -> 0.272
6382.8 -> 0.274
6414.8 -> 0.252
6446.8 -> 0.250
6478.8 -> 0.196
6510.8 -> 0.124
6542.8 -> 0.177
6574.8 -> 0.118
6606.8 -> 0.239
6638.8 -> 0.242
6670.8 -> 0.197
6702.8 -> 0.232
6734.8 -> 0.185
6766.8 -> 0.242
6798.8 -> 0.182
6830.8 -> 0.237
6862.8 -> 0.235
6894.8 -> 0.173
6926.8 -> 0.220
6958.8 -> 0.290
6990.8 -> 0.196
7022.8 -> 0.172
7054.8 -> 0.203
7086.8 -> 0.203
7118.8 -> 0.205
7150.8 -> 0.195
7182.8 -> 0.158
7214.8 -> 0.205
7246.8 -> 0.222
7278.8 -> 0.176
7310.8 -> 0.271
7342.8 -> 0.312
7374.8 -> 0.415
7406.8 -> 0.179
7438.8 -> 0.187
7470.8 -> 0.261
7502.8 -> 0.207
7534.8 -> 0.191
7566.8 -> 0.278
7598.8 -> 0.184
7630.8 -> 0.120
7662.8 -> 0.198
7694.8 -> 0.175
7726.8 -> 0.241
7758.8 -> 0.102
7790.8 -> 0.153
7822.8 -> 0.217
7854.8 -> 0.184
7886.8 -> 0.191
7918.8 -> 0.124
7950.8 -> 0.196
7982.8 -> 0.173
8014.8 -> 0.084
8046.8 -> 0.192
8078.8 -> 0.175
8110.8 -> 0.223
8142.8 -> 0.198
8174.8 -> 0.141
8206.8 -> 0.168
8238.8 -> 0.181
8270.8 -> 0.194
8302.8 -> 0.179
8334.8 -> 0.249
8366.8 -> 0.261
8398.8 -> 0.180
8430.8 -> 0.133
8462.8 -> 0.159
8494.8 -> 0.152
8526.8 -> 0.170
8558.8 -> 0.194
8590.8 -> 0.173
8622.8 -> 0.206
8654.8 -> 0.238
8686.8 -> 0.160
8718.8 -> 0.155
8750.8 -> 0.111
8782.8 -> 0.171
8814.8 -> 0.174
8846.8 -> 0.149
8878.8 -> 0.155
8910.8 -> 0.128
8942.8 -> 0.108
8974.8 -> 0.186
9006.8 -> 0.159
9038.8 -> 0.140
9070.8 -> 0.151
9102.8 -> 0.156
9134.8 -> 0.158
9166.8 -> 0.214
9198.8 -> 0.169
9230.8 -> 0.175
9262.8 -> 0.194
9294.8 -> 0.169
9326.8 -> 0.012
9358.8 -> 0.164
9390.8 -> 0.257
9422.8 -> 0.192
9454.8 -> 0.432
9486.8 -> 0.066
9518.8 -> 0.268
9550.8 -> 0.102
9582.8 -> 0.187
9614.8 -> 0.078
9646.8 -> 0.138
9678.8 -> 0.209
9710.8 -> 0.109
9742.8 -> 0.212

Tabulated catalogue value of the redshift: 0.125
